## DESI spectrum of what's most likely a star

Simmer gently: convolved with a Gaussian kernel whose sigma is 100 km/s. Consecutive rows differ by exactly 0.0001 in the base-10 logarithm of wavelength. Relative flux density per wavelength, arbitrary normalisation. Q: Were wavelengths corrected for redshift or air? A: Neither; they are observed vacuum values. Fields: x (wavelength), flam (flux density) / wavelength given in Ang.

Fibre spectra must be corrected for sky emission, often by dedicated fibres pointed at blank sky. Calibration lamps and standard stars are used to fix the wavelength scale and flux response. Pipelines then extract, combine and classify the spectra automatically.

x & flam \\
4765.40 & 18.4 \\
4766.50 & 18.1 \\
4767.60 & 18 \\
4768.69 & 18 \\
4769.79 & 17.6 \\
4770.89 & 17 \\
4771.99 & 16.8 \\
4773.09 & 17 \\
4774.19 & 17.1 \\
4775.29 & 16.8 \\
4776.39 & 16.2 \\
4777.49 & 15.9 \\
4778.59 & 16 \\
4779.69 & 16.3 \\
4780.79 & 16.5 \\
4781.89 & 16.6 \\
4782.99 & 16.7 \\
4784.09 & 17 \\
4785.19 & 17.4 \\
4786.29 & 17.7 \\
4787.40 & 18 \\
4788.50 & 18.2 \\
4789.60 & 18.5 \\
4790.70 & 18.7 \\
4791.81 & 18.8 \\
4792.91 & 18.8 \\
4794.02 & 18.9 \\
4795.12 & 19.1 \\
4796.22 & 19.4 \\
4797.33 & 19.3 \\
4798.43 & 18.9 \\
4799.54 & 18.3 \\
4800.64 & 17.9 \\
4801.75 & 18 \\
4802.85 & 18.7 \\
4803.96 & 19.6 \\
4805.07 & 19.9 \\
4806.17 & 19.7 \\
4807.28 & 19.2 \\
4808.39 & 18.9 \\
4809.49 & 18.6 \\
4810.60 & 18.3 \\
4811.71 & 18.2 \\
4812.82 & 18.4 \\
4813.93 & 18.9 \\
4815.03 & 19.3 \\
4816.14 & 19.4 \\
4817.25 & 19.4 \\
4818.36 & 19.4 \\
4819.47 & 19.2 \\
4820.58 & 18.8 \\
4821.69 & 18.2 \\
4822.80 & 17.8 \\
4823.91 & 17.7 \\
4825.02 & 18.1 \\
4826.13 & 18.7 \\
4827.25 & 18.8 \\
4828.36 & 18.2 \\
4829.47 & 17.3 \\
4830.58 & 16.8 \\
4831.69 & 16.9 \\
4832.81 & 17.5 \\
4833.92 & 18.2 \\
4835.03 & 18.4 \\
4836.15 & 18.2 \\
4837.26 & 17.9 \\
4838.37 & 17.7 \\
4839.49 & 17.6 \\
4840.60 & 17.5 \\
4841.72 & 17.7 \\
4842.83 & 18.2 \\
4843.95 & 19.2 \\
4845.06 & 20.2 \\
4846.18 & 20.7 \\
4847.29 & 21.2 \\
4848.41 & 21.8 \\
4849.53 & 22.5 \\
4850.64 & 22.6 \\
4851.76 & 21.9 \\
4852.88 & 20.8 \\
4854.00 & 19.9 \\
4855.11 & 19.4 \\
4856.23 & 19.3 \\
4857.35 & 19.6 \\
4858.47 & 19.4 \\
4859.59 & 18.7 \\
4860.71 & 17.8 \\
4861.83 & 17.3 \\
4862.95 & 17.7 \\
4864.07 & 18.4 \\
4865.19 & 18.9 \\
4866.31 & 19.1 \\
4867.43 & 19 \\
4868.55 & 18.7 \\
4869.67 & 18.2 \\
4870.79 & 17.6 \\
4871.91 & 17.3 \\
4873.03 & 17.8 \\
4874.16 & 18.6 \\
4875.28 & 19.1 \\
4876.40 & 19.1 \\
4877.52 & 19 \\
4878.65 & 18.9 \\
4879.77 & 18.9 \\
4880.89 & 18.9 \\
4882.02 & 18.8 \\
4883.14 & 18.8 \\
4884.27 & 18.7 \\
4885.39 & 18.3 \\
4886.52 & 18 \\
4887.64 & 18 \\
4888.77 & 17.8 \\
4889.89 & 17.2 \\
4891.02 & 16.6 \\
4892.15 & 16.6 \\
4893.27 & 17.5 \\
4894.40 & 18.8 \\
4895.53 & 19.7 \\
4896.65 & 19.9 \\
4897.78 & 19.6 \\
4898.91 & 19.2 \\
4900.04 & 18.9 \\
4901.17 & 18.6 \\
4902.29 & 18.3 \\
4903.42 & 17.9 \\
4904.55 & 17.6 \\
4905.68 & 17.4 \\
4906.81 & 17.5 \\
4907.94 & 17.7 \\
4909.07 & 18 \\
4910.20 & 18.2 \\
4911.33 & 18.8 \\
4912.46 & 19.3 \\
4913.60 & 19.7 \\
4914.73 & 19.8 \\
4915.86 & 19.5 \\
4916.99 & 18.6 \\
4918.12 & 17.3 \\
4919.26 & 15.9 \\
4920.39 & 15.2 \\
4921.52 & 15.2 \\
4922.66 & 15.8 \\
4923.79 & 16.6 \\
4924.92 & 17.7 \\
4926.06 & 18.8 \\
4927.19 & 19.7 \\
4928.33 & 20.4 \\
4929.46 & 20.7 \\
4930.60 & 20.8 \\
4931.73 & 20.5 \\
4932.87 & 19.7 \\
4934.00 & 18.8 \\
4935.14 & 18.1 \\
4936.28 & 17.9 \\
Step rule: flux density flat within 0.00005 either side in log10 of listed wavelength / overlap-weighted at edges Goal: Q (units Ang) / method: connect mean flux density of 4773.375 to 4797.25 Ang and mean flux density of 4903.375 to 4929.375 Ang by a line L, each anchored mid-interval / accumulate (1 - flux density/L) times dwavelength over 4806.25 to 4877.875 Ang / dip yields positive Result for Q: -4.3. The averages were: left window 17.6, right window 18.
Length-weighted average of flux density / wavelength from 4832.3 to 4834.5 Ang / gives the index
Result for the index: 17.9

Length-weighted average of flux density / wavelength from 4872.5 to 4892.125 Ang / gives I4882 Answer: 18.3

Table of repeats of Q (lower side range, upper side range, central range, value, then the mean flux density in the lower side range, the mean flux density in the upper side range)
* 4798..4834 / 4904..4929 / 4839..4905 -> -2.4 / 18.5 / 18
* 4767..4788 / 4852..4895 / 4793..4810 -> -1.6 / 17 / 18.5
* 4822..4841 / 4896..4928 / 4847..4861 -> -1.9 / 17.8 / 18.1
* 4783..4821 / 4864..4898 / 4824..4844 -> 0.7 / 18.7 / 18.4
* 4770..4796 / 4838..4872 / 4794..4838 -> -0.7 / 17.4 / 19.3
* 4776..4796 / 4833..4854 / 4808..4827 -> 0.0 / 17.6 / 19.5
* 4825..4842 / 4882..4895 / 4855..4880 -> -1.0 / 17.8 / 17.9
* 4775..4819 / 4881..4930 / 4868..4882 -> -0.2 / 18.3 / 18.2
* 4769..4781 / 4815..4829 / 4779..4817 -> -1.7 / 16.7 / 18.7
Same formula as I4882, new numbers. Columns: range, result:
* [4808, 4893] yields 18.7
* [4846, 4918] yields 18.8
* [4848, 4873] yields 19.3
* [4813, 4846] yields 18.3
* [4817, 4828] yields 18.6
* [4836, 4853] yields 19.7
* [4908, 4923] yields 17.8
